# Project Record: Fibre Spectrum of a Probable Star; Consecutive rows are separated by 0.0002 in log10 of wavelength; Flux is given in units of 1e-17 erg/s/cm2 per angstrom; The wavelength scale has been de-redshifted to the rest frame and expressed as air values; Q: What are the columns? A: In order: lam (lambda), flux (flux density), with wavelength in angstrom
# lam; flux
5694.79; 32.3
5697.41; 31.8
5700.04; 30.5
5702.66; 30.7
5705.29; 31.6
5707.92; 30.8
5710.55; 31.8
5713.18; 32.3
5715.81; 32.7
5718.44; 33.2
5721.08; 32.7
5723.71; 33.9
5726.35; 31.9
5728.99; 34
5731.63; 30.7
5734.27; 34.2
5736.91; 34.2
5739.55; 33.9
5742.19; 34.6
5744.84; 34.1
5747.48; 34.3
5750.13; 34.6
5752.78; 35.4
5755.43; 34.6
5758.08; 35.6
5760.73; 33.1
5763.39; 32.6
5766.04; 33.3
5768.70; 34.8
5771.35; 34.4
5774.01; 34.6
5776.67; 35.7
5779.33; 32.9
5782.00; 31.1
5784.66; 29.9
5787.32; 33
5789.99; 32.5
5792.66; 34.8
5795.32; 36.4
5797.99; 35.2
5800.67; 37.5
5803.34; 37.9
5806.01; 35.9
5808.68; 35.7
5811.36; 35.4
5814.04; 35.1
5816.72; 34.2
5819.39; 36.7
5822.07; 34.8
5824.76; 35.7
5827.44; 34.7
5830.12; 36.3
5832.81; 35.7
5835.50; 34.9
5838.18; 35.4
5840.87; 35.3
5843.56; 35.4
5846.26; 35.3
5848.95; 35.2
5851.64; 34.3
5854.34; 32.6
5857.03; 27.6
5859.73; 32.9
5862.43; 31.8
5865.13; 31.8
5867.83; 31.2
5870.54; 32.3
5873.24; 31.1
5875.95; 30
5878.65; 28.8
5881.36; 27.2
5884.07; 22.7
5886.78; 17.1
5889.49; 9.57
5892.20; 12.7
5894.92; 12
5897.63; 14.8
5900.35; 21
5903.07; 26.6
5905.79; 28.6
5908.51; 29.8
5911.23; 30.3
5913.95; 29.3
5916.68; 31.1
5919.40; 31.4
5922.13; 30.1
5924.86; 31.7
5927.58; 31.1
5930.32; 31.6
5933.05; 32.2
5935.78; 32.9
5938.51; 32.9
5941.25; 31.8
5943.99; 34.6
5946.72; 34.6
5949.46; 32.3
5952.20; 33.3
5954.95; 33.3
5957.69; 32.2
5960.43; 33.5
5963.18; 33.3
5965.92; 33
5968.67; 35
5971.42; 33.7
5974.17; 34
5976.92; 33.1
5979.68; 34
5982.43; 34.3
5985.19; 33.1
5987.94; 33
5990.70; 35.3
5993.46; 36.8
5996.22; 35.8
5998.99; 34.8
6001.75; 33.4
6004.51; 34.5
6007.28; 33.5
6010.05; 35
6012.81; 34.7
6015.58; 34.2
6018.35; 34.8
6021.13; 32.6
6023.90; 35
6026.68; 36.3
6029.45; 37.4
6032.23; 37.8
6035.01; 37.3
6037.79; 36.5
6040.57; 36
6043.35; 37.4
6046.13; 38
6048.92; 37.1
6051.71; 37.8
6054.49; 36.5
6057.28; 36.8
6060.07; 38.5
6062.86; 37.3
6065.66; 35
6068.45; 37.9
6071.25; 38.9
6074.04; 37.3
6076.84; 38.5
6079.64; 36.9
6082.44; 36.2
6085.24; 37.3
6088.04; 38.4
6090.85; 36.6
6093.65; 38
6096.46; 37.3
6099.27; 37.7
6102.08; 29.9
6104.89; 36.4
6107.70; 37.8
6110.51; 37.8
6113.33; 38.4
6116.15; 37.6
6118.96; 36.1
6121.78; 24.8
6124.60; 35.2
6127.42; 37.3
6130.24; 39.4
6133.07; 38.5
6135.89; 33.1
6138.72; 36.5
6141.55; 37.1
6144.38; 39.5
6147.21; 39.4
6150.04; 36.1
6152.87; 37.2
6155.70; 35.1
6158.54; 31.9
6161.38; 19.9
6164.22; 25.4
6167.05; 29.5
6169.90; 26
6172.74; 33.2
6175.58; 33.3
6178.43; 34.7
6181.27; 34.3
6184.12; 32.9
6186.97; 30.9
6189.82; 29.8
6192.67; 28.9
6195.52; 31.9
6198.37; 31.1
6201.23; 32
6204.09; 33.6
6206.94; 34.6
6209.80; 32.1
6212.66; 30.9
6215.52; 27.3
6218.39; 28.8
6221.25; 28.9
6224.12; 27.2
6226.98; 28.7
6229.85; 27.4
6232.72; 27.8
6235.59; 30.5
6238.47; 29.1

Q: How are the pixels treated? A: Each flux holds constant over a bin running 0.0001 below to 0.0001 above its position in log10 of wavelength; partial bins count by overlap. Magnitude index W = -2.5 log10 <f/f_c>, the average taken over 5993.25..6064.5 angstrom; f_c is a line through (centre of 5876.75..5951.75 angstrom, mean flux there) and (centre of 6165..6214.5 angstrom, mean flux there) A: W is -0.23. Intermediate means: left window 27.1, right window 31.6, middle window 36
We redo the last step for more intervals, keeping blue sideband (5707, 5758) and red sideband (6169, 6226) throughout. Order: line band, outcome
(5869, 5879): 0.07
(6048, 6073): -0.17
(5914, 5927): 0.06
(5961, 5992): -0.05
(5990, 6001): -0.11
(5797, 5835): -0.09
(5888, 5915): 0.46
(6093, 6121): -0.15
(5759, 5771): -0.01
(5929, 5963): -0.02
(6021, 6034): -0.13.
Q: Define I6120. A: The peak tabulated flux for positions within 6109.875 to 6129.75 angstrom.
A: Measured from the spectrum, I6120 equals 38.4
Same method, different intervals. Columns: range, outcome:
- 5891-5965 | 34.6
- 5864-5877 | 32.3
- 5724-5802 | 37.5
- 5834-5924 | 35.4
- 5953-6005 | 36.8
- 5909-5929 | 31.7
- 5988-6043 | 37.8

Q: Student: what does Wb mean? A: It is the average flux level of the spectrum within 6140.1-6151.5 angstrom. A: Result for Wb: 38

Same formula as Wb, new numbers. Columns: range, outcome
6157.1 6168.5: 26.7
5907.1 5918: 30.1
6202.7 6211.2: 33.5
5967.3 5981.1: 34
